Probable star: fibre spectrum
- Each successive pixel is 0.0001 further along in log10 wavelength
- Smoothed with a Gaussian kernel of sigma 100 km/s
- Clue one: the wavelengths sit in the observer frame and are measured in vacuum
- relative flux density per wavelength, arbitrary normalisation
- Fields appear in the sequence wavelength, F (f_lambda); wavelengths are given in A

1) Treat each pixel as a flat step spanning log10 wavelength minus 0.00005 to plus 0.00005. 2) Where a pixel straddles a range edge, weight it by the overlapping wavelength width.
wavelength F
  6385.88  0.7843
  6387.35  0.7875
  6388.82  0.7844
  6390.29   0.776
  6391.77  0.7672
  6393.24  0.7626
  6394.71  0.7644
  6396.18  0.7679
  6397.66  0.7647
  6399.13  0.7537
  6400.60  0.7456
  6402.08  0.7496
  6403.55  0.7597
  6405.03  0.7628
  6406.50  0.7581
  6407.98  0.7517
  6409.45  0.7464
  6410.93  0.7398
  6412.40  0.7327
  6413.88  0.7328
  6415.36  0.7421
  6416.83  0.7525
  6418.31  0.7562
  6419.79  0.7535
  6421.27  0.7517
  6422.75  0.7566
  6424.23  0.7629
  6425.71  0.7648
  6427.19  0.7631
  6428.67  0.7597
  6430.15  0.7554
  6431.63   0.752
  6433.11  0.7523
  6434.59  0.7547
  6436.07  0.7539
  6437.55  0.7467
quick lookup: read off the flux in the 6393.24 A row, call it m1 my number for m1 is 0.7626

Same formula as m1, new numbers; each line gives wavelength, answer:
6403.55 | 0.7597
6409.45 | 0.7464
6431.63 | 0.752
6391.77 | 0.7672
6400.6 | 0.7456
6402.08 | 0.7496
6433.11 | 0.7523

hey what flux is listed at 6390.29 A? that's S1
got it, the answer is 0.776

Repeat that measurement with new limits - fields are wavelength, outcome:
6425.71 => 0.7648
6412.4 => 0.7327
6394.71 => 0.7644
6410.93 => 0.7398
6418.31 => 0.7562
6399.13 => 0.7537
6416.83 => 0.7525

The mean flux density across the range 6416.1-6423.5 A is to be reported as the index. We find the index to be 0.753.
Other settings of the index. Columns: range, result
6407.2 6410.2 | 0.748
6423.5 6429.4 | 0.763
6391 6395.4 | 0.764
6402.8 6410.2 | 0.756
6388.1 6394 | 0.772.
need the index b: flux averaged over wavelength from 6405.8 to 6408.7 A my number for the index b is 0.754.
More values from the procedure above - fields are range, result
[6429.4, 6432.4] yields 0.754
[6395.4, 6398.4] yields 0.766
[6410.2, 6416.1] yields 0.738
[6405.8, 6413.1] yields 0.746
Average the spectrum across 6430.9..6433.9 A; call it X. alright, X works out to 0.753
